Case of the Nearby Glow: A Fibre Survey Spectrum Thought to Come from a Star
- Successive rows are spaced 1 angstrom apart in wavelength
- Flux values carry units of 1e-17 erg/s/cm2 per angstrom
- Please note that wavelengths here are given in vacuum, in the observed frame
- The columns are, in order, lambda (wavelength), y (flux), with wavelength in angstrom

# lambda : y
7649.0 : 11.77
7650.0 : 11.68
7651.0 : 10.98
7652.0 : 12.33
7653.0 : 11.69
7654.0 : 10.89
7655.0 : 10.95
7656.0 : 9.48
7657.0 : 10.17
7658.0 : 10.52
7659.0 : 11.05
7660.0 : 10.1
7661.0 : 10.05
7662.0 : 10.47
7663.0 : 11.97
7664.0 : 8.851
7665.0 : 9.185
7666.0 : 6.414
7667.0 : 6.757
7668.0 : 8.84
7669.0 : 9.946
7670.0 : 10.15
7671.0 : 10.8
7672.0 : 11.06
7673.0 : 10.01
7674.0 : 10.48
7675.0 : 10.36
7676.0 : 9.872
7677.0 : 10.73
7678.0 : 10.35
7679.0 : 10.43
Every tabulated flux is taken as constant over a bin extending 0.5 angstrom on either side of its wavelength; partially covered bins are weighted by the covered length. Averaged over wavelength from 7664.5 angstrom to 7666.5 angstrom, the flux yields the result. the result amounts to 7.8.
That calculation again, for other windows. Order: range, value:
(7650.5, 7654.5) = 11.5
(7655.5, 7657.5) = 9.82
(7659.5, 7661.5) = 10.1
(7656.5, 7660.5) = 10.5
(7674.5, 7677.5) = 10.3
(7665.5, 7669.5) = 7.99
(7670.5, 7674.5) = 10.6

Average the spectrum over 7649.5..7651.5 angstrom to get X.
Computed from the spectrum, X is 11.3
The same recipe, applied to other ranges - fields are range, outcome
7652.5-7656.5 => 10.8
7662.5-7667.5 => 8.64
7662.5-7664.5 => 10.4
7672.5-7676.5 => 10.2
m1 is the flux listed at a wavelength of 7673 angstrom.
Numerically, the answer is 10.01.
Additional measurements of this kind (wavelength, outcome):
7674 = 10.48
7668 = 8.84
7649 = 11.77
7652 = 12.33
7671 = 10.8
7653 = 11.69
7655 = 10.95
